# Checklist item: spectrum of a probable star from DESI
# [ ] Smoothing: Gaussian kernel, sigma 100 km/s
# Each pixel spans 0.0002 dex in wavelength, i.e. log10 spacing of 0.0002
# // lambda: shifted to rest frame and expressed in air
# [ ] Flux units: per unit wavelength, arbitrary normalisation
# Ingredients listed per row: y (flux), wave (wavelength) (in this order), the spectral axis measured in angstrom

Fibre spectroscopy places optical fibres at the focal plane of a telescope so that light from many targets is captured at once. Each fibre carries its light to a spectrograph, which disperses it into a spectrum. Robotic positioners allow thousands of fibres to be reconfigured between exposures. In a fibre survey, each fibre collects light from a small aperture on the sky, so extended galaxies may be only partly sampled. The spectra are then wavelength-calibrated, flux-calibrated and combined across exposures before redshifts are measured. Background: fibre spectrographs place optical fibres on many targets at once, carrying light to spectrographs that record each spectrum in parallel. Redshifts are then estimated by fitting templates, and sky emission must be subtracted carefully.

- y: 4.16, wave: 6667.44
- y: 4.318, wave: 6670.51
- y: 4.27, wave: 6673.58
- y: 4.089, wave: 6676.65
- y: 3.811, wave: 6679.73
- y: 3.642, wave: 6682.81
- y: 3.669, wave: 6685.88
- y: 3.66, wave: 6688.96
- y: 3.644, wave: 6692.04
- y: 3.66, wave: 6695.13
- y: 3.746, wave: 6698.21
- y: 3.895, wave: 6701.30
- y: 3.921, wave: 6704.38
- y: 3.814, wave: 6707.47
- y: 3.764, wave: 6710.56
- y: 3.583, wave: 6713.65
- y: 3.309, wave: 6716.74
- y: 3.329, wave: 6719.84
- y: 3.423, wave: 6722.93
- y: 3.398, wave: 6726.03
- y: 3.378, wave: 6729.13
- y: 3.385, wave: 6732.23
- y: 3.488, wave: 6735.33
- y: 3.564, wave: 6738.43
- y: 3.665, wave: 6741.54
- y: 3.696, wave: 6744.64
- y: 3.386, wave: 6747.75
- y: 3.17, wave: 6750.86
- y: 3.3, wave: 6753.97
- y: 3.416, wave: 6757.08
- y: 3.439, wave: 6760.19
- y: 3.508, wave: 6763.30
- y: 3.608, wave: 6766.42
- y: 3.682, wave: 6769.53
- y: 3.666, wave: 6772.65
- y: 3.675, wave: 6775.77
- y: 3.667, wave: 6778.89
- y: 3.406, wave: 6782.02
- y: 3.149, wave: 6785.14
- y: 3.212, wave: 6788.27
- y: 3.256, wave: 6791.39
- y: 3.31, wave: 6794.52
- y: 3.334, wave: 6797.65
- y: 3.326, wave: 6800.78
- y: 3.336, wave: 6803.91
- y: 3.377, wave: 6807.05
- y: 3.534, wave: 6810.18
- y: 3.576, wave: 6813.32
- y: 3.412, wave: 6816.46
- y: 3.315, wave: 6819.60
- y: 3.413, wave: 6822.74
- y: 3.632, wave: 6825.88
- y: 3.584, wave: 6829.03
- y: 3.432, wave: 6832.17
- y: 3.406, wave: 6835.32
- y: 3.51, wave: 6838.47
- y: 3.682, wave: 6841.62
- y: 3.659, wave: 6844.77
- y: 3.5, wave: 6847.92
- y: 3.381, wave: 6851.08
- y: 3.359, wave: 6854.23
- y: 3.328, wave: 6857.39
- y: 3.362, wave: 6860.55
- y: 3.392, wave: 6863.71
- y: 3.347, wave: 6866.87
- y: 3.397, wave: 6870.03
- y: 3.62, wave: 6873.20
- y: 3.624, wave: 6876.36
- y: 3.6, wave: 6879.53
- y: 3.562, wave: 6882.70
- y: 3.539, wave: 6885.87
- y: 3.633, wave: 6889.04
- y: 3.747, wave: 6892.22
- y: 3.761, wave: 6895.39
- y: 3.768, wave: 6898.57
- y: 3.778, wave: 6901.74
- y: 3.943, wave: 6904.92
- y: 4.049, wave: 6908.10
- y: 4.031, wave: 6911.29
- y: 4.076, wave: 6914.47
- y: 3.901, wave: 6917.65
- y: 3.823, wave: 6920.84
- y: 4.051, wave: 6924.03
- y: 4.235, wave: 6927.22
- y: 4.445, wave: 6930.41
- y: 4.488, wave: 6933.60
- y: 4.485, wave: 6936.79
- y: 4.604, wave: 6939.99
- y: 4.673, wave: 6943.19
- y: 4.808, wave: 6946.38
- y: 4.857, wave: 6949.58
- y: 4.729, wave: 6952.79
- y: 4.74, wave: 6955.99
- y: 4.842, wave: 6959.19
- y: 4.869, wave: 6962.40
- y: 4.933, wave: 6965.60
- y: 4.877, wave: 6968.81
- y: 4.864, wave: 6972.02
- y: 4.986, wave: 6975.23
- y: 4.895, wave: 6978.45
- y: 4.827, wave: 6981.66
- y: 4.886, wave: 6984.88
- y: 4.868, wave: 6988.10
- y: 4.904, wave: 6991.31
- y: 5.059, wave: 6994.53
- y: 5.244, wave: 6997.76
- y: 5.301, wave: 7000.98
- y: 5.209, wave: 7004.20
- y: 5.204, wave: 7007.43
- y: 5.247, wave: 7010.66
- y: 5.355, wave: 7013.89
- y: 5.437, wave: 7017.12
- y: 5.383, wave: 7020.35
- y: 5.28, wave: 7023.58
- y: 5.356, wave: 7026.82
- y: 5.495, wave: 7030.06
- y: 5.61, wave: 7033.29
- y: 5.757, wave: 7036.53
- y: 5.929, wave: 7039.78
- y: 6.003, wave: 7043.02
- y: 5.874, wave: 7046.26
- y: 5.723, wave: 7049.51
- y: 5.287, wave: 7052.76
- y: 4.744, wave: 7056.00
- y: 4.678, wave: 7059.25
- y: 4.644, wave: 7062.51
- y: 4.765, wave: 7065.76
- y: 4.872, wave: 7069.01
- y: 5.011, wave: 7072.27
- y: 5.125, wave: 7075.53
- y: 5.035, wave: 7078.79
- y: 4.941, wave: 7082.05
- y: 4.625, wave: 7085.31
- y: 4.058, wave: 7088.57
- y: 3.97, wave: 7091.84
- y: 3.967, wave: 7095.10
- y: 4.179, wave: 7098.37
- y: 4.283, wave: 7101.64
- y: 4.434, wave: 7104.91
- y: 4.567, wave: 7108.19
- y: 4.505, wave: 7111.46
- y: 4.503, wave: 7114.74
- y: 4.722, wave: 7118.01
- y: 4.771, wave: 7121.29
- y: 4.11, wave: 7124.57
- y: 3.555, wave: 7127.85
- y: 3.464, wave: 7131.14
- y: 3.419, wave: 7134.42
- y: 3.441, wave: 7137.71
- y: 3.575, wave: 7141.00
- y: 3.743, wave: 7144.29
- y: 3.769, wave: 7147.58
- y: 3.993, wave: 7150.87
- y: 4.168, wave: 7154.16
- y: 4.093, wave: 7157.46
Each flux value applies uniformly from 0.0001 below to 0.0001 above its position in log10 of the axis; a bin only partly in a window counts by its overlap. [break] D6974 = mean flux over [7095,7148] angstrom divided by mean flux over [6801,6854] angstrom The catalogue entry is 1.2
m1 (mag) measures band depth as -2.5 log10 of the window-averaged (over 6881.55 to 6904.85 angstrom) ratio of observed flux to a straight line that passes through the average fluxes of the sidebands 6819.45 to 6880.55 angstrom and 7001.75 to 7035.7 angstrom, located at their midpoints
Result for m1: 0.074 mag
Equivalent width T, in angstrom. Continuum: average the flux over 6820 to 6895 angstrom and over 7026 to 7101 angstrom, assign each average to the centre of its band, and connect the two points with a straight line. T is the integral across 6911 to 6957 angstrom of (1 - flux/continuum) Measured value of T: -3.7 angstrom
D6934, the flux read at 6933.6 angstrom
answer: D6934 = 4.488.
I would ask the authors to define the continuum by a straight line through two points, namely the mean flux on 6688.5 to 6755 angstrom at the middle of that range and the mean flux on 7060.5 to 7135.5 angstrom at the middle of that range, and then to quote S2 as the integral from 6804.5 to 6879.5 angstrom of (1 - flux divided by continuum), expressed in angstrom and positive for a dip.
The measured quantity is 7.01 angstrom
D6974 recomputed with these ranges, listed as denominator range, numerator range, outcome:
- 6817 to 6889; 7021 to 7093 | 1.47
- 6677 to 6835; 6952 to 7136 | 1.39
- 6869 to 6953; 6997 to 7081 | 1.31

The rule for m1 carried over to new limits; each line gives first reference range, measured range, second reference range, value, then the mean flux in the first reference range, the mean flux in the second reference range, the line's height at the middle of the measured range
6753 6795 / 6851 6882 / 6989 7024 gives 0.205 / 3.46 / 5.23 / 4.16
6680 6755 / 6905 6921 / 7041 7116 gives 0.063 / 3.57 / 4.78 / 4.22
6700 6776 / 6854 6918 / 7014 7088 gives 0.186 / 3.54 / 5.24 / 4.34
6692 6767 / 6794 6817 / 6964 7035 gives 0.172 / 3.54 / 5.15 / 3.99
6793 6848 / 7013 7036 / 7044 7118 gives -0.216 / 3.46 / 4.73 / 4.45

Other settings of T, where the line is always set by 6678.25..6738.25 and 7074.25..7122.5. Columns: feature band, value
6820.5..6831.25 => 1.0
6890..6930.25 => 1.3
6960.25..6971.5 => -1.8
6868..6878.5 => 1.2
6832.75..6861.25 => 3.3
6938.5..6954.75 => -2.3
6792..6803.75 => 1.5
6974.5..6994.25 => -3.1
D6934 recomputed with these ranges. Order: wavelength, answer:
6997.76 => 5.244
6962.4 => 4.869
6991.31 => 4.904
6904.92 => 3.943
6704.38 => 3.921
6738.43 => 3.564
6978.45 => 4.895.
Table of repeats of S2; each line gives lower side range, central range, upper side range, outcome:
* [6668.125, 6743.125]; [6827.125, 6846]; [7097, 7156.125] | 1.30 angstrom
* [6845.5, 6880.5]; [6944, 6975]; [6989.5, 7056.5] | -1.39 angstrom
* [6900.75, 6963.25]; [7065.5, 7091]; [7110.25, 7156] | -4.34 angstrom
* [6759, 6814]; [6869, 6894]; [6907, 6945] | 2.47 angstrom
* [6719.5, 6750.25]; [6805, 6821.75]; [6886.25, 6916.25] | 0.97 angstrom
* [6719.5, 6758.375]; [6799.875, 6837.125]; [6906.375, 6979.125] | 3.98 angstrom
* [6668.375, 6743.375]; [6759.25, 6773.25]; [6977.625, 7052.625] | 1.50 angstrom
